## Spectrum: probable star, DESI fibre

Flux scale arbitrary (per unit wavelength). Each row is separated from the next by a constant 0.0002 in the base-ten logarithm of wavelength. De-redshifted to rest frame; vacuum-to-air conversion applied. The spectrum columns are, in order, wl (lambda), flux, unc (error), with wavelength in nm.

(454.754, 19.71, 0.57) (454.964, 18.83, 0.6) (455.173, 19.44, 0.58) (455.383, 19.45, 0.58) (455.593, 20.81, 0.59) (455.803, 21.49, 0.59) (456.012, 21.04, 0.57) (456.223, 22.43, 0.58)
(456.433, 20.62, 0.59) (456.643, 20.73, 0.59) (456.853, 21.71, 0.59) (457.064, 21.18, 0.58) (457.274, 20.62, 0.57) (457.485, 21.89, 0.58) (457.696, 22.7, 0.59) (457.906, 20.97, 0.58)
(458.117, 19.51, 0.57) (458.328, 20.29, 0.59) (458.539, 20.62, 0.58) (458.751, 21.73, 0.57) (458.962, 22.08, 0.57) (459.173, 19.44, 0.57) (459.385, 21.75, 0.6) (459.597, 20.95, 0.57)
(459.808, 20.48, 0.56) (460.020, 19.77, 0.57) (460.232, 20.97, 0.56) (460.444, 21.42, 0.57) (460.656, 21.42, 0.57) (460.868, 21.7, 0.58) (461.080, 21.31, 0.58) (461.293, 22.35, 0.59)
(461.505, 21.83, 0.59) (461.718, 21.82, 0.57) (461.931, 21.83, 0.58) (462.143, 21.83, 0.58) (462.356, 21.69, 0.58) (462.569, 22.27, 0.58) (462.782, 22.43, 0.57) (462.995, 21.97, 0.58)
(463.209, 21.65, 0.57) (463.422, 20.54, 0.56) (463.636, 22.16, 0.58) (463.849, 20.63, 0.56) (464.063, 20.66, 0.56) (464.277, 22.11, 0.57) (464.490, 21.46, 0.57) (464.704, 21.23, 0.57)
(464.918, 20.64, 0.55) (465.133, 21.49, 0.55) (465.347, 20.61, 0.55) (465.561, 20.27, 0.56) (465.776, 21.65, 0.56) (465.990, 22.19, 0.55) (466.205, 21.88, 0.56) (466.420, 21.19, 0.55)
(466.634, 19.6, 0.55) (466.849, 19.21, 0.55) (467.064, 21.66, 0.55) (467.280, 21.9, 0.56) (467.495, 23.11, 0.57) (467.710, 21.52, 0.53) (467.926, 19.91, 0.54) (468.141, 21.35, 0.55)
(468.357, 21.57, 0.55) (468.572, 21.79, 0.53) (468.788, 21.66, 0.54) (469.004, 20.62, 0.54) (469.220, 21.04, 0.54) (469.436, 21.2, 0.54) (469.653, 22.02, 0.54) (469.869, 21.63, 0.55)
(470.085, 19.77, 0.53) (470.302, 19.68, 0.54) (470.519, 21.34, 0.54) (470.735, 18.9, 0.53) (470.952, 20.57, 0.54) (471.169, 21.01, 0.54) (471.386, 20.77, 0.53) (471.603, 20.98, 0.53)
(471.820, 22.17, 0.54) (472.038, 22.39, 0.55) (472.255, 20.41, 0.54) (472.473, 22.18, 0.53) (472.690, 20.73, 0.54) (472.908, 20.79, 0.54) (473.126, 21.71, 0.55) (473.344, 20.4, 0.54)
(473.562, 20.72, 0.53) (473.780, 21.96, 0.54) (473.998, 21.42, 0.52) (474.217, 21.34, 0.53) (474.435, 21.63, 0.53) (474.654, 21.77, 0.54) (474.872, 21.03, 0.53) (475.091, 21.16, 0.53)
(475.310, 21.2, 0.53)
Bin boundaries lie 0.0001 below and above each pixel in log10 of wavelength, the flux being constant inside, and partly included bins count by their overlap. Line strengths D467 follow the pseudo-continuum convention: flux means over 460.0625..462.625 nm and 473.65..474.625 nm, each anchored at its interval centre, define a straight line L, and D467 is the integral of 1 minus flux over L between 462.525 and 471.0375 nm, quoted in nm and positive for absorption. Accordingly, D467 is 0.176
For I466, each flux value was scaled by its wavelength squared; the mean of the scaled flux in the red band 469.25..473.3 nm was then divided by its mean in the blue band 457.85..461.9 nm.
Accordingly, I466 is 1.05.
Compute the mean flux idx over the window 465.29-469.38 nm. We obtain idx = 21.2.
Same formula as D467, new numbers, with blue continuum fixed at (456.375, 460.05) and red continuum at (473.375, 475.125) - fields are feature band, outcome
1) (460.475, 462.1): -0.05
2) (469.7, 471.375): 0.06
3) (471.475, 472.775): -0.01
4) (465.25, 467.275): 0.02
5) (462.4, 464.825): -0.05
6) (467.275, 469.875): -0.03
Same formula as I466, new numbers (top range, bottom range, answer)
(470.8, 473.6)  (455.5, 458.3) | 1.06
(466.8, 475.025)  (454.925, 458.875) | 1.08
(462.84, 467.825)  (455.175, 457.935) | 1.05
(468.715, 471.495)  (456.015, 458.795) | 1.04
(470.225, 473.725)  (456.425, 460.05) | 1.06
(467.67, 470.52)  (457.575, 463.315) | 1.02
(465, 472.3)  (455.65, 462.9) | 1.03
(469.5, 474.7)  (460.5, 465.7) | 1.02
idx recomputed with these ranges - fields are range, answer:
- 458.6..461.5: 21.2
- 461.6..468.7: 21.4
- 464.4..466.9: 21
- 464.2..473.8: 21.1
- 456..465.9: 21.3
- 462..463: 22.1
